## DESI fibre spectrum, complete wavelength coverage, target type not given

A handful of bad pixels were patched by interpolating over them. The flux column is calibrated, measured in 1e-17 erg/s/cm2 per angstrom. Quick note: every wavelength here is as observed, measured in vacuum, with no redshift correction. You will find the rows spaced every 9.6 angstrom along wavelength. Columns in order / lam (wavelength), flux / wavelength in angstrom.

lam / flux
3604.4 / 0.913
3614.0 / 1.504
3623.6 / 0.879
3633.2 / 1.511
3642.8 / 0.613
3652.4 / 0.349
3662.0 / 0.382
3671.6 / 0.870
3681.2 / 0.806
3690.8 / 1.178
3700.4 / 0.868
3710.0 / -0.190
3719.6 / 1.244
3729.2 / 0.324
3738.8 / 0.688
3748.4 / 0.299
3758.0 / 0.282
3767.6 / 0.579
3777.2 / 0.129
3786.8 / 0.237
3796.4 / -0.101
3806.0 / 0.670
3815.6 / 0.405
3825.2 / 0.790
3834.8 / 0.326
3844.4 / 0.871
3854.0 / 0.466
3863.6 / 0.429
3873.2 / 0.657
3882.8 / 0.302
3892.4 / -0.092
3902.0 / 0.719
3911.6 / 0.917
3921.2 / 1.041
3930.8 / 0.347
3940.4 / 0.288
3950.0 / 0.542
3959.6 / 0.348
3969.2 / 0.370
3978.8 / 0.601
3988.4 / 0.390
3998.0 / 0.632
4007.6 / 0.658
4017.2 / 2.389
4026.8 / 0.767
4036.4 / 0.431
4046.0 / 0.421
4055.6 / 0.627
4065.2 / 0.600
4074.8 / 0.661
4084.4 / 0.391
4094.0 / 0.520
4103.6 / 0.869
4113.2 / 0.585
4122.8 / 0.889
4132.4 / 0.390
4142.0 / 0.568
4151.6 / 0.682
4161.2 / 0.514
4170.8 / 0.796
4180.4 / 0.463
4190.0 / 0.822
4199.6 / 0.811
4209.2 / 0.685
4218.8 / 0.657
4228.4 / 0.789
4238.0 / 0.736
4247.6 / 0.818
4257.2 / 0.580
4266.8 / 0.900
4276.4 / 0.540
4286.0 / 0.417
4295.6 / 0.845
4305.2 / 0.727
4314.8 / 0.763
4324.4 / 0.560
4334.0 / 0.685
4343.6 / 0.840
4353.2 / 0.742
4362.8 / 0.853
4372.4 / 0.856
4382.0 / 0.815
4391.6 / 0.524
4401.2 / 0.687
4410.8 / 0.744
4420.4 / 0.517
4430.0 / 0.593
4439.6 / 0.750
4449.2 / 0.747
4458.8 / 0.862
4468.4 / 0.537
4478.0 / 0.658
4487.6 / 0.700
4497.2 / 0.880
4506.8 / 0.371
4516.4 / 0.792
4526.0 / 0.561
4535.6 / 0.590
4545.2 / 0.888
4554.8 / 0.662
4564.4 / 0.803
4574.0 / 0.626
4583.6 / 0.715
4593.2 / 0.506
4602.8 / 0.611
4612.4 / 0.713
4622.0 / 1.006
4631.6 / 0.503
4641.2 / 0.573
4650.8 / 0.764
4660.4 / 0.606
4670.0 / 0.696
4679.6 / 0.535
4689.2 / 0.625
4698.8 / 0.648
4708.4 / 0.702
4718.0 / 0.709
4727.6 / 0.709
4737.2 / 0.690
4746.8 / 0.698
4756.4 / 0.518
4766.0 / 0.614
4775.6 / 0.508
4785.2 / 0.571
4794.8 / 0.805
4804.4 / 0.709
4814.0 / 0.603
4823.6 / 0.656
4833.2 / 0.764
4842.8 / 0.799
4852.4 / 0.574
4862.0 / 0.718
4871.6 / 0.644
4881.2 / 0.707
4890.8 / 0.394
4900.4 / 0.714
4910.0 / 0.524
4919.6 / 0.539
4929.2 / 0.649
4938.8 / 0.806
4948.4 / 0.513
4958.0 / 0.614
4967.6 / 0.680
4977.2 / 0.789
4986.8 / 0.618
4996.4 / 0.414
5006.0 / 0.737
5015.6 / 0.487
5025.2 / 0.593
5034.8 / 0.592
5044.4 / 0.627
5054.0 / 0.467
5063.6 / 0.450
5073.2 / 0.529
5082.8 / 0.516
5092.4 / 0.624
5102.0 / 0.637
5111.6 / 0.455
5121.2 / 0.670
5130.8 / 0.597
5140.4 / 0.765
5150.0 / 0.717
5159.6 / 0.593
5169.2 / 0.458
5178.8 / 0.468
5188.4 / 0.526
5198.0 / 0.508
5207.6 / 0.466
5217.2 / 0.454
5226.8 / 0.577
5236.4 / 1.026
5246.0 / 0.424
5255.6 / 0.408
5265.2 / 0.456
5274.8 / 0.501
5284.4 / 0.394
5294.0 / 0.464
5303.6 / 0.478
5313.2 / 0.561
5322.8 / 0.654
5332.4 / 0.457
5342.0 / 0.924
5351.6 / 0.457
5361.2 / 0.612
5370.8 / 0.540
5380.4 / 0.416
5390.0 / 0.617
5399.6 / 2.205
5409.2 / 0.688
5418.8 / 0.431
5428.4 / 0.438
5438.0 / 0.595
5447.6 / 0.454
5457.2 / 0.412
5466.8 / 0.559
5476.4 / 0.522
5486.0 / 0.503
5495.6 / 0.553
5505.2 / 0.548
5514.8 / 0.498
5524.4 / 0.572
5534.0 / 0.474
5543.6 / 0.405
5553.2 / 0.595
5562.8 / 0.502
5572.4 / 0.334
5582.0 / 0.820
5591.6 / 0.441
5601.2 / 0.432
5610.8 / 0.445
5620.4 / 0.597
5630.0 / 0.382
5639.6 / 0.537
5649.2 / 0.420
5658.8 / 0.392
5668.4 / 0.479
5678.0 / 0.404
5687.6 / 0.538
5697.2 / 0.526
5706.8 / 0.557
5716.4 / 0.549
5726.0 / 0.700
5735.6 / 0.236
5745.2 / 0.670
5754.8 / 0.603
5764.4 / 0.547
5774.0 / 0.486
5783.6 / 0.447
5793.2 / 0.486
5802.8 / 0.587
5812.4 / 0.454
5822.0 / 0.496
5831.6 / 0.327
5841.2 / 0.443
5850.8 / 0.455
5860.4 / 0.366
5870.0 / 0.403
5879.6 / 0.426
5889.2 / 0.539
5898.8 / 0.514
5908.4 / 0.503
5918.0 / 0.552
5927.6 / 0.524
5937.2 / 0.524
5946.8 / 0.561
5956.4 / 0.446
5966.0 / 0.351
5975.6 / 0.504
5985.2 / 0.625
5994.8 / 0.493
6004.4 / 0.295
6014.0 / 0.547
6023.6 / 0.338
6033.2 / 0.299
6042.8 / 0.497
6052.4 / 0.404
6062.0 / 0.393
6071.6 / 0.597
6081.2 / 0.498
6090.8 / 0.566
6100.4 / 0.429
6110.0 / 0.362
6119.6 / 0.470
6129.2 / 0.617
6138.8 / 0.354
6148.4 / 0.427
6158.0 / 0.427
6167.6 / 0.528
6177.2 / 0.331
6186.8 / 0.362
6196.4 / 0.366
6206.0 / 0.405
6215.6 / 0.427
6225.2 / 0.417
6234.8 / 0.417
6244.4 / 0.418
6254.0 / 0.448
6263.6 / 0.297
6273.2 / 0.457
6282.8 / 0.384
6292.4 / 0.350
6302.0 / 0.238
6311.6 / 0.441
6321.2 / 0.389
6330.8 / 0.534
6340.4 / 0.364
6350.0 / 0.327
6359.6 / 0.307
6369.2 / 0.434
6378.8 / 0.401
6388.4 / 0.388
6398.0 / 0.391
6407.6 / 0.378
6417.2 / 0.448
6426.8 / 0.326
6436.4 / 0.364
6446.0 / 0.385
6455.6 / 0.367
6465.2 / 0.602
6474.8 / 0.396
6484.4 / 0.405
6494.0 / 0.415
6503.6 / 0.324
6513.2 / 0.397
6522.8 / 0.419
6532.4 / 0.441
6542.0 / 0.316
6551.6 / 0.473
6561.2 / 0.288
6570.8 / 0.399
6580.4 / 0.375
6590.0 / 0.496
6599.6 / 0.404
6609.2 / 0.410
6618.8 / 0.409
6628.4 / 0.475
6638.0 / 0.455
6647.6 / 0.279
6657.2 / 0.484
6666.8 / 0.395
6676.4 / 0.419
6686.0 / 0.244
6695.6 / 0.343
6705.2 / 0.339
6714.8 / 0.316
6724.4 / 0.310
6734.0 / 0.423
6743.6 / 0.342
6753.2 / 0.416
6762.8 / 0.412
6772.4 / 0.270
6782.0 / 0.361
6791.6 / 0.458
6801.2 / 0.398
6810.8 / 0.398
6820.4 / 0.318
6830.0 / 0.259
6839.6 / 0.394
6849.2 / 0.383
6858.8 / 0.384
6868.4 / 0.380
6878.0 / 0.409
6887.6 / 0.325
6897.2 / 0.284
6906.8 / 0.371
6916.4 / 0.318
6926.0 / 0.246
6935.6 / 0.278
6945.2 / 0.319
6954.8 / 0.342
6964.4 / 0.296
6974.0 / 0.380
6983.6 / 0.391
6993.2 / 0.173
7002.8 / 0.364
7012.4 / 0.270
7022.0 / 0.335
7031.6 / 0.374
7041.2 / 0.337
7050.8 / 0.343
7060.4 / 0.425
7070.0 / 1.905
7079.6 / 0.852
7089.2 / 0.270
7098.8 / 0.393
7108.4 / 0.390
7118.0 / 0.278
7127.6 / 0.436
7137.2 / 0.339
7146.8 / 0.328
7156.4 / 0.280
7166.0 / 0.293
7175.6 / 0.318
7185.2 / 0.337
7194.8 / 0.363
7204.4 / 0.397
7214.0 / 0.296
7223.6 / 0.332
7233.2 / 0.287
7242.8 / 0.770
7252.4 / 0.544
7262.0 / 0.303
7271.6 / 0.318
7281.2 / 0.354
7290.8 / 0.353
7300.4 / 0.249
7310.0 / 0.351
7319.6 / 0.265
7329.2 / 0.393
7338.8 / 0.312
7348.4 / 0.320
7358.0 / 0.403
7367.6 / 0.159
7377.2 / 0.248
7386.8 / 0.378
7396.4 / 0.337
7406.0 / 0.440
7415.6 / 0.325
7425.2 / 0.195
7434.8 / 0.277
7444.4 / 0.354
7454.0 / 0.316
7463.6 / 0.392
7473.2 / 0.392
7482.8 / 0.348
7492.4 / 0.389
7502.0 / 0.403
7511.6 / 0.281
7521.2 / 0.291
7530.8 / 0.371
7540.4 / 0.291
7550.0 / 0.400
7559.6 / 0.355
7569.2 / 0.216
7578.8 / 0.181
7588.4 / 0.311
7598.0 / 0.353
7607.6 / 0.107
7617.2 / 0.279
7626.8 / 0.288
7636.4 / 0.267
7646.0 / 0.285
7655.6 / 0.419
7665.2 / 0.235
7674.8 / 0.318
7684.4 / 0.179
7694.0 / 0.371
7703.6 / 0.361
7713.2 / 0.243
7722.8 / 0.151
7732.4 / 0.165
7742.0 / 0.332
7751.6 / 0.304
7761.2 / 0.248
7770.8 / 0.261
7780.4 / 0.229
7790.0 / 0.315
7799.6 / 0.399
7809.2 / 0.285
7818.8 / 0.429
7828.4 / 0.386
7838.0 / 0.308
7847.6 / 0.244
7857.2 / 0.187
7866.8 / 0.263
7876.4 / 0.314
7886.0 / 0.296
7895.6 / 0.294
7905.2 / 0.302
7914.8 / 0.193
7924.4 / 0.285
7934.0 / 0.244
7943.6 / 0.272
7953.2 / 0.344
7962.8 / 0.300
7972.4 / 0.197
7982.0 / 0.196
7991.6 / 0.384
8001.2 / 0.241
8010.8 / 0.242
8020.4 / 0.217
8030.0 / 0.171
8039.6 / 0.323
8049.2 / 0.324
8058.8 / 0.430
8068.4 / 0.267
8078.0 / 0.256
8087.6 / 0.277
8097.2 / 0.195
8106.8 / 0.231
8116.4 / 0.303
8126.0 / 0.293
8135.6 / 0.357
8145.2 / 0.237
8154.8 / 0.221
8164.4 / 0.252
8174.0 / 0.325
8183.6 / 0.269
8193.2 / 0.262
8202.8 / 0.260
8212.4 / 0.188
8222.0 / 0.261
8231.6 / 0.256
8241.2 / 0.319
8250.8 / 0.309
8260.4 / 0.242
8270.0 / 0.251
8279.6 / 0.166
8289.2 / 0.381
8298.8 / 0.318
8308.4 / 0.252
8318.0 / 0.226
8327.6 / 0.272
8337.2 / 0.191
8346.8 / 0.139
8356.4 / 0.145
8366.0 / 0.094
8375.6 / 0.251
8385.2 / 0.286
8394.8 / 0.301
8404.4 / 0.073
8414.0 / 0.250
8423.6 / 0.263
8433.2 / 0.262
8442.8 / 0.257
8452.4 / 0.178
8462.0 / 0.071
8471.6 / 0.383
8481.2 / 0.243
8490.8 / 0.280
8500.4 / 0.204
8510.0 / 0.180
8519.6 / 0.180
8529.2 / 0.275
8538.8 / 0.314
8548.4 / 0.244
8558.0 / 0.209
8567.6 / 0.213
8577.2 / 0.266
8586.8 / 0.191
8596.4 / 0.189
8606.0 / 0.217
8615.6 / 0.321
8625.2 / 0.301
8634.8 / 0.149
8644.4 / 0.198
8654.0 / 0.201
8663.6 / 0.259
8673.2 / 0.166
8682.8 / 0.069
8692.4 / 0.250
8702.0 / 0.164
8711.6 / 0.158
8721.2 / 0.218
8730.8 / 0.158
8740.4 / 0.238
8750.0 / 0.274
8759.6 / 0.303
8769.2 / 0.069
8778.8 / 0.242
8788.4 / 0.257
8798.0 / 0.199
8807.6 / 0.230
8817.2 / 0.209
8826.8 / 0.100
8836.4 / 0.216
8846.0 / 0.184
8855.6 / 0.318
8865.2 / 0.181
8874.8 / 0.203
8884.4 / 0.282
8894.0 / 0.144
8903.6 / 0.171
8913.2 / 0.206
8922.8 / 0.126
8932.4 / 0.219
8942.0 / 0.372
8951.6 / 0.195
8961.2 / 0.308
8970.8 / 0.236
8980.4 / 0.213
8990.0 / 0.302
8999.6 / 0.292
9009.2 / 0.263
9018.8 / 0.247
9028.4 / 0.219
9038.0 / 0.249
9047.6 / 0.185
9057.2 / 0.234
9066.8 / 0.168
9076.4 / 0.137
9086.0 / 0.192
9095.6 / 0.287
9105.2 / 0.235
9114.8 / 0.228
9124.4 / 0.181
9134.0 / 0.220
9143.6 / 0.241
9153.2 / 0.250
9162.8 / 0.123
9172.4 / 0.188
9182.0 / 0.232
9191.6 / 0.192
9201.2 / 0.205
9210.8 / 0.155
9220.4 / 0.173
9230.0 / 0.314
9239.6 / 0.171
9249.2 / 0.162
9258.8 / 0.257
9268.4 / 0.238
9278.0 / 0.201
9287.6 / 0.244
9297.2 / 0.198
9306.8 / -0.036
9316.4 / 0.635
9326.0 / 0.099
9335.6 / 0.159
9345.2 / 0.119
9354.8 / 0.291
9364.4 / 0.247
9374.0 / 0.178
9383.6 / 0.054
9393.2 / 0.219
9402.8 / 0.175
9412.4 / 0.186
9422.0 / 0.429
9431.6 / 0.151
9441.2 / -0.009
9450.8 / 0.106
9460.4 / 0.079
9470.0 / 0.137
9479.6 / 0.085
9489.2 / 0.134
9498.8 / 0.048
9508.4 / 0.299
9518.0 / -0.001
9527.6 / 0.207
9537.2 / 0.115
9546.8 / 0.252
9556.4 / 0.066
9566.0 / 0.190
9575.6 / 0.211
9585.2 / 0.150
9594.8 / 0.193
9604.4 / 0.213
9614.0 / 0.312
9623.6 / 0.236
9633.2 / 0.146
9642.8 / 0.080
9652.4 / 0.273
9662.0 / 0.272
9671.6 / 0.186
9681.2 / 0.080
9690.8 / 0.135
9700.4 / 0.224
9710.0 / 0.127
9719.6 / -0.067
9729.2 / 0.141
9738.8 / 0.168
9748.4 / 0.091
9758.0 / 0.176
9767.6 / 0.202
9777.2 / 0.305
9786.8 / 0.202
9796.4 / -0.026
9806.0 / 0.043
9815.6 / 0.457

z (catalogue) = 0.08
